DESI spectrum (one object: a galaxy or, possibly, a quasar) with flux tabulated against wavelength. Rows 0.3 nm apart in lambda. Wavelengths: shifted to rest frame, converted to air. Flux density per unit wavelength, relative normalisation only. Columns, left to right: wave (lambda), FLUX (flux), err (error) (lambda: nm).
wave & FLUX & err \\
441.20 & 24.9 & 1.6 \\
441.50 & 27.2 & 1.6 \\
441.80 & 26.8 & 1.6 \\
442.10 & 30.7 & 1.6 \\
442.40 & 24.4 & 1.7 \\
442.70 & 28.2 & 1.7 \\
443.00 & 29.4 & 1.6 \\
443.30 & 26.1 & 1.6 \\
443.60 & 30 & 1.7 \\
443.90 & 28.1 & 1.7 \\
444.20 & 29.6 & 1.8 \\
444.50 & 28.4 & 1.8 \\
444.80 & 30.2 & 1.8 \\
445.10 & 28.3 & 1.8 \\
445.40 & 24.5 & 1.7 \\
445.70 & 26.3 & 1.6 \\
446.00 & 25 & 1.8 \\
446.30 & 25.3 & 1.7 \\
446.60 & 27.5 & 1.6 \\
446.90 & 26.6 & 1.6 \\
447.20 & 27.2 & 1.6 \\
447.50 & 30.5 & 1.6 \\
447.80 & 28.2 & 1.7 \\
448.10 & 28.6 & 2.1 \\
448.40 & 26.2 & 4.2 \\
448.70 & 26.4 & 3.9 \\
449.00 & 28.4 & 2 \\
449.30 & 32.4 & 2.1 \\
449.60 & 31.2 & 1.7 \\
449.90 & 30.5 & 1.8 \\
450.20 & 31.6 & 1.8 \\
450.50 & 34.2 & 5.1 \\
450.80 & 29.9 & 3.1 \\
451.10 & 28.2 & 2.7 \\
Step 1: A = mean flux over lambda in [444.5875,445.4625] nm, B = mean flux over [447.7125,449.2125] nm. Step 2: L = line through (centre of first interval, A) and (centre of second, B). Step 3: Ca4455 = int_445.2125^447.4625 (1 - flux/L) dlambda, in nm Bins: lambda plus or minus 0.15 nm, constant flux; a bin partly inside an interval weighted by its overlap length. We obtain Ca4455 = 0.13 nm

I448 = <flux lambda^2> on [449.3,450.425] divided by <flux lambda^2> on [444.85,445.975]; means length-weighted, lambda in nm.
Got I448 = 1.21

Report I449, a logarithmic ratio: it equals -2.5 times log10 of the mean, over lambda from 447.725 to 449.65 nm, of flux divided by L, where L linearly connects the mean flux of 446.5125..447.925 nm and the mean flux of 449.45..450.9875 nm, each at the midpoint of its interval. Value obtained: 0.038 mag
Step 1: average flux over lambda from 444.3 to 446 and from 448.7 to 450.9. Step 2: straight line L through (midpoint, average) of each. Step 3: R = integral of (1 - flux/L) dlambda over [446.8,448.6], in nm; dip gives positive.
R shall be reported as 0.09 nm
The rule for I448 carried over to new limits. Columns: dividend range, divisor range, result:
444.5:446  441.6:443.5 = 1.00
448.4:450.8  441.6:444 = 1.12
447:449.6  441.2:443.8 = 1.06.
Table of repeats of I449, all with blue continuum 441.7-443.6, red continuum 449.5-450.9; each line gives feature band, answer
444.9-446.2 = 0.12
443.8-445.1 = -0.01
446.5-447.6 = 0.08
